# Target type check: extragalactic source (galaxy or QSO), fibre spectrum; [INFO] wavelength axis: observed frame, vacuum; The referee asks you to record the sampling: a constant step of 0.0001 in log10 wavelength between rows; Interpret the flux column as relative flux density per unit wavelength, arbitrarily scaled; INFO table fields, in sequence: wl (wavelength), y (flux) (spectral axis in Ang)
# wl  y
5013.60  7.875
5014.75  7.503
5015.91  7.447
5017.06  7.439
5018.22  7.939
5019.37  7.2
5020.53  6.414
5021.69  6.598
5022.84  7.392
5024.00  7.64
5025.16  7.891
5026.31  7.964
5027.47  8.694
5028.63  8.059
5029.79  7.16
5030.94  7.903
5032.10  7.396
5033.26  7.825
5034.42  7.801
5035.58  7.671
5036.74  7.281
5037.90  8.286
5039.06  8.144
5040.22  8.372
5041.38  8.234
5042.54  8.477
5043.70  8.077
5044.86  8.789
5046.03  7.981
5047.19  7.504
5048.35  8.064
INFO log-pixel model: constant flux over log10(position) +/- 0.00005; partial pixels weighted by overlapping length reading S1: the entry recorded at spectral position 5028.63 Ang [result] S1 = 8.059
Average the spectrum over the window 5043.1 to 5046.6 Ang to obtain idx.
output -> 8.27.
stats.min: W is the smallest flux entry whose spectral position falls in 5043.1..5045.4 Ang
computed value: 8.077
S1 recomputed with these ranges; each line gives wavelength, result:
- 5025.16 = 7.891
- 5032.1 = 7.396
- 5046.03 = 7.981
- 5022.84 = 7.392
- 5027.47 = 8.694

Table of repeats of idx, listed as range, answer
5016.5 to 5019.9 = 7.53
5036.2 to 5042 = 8.07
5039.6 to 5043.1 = 8.36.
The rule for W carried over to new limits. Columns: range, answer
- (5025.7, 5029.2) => 7.964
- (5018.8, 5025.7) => 6.414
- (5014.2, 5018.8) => 7.439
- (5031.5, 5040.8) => 7.281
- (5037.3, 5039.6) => 8.144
